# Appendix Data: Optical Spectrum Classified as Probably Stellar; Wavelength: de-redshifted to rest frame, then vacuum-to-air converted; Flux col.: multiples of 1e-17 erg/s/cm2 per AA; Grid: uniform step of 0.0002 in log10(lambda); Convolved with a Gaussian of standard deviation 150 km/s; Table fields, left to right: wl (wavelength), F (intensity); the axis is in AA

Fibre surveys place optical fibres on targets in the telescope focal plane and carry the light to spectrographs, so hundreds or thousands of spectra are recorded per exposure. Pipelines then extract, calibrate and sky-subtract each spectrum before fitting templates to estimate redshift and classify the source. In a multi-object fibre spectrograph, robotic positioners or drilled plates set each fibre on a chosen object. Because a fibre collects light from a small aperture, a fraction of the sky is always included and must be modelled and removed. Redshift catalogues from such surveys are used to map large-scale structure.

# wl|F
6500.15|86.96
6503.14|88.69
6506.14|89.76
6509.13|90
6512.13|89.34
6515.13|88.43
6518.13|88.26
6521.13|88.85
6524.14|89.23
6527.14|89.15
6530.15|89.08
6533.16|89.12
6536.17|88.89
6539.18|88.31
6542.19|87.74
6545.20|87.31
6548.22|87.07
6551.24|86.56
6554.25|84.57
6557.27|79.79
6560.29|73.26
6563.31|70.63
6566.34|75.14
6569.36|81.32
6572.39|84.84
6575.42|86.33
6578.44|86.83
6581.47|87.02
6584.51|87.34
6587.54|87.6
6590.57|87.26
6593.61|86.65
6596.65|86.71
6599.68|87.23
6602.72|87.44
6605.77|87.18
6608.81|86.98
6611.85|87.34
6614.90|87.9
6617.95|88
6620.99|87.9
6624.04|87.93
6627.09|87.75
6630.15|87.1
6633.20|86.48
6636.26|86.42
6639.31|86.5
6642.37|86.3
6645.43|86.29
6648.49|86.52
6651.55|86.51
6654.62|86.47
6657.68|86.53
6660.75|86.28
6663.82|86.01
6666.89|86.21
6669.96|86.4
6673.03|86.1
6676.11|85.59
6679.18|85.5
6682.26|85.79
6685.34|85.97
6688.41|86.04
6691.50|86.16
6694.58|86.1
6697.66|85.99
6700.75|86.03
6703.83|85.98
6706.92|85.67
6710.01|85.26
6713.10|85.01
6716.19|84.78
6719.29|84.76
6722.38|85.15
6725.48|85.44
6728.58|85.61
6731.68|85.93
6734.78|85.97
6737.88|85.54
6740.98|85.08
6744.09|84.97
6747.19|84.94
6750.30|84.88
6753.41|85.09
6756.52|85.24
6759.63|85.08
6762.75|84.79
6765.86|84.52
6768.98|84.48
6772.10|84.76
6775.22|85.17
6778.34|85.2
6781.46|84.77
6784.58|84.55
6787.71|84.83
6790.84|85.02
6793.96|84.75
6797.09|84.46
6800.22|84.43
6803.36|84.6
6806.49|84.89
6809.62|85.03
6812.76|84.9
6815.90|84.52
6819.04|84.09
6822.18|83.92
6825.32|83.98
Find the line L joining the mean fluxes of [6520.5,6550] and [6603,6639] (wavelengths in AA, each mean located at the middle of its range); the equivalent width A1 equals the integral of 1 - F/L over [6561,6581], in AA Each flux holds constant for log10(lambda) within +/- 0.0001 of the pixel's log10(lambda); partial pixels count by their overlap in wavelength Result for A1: 1.6 AA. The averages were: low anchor 88.4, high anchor 87.3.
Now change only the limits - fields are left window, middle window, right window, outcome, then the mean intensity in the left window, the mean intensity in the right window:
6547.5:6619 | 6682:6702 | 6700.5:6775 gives -0.2 AA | 84.6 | 85.2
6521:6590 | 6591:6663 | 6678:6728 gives -1.4 AA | 85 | 85.6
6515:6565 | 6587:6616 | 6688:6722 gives -0.6 AA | 85.5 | 85.6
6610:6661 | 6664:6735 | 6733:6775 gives 0.2 AA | 87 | 85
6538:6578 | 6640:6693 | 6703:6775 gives -1.3 AA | 82.6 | 85.2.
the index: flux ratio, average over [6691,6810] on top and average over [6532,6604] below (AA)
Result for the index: 1.00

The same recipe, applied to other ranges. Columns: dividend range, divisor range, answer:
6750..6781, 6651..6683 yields 0.99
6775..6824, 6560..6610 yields 1.00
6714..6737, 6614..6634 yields 0.97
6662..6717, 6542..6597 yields 1.02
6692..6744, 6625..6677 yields 0.99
